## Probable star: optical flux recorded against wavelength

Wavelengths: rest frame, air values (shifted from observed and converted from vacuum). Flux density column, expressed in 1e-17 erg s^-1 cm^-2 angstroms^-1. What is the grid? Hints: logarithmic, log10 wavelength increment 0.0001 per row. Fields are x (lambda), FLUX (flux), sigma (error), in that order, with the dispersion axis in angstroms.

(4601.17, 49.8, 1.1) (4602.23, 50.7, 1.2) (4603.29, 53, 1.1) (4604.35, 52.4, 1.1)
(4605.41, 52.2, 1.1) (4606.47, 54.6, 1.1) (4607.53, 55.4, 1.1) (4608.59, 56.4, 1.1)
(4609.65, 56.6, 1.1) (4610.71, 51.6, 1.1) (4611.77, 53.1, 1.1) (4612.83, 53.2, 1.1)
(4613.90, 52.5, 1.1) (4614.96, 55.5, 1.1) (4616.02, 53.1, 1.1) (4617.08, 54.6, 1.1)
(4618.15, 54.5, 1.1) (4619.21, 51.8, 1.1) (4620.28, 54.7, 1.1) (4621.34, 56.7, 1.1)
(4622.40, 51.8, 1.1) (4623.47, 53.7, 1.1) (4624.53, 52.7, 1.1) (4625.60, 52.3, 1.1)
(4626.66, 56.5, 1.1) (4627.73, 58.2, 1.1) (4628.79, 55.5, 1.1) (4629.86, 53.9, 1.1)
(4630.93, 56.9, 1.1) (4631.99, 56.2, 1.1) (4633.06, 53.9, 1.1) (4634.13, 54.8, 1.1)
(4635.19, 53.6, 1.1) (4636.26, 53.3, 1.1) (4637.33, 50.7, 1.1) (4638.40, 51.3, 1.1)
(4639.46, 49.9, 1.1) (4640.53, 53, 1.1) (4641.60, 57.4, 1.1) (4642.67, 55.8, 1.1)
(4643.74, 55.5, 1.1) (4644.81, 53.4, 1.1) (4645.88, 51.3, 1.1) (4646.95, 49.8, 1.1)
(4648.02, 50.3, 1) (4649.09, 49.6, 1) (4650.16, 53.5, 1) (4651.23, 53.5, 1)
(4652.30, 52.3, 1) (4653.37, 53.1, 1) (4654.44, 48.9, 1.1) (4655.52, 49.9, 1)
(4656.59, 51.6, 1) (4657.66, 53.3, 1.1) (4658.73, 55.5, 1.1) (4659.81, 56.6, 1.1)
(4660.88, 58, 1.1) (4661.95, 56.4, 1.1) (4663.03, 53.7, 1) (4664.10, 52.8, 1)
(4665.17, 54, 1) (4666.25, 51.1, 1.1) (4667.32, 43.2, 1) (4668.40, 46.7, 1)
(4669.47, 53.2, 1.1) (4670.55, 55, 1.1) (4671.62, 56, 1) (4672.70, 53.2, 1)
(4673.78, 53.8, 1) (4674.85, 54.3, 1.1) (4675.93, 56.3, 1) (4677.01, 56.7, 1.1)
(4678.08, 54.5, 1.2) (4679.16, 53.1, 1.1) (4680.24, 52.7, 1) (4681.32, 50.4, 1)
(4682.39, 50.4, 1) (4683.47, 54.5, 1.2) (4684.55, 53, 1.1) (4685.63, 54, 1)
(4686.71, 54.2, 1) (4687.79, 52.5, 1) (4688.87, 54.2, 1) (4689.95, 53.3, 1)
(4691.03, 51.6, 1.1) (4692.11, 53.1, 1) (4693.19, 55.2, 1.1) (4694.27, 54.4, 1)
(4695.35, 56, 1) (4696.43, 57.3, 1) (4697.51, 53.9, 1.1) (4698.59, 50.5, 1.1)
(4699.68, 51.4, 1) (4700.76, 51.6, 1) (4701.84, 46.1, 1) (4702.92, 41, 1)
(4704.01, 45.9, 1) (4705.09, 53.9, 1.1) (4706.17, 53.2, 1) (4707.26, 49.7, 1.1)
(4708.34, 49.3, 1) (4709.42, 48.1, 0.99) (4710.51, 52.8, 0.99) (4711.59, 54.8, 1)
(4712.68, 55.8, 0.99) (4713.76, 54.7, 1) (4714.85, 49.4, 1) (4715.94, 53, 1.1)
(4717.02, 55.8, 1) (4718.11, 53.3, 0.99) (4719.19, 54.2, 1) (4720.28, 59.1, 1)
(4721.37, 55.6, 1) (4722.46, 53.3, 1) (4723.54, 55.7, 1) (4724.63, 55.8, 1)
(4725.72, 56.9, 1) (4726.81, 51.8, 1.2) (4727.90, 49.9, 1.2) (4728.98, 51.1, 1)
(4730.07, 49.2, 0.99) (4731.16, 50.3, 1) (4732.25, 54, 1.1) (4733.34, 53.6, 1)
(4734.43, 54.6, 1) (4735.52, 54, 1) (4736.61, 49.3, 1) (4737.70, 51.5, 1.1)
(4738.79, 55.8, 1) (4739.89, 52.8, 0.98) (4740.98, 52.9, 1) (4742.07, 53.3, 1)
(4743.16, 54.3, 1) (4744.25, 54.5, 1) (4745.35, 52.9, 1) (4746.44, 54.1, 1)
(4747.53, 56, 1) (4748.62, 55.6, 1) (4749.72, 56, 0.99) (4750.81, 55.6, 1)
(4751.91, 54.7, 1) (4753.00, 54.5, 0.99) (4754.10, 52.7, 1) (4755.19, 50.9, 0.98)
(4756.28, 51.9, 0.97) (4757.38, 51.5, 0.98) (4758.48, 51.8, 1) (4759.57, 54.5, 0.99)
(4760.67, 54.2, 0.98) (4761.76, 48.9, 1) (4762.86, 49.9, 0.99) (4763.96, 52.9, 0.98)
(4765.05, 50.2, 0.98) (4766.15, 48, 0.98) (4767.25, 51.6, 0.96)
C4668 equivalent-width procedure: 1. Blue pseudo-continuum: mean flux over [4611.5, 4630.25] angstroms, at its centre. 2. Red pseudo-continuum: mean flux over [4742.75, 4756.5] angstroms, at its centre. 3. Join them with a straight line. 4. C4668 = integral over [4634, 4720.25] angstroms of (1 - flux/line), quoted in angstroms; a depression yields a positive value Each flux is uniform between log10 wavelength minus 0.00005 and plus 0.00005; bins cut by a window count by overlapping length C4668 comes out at 2.3 angstroms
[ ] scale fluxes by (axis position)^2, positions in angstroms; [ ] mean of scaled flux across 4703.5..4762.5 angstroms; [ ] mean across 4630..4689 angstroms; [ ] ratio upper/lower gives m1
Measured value 1.03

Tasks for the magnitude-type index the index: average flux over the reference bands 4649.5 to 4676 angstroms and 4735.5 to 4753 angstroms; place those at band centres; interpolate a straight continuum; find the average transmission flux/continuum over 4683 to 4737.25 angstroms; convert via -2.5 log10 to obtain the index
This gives 0.02 mag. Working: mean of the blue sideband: 53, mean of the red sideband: 54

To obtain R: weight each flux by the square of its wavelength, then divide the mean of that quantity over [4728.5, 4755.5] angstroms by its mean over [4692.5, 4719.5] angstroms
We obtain 1.0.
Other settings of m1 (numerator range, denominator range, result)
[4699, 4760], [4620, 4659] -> 1.03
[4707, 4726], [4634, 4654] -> 1.05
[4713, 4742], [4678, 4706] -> 1.04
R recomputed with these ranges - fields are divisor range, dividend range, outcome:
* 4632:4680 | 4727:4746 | 1.03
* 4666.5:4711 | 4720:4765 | 1.04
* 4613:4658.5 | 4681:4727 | 1.02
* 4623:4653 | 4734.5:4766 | 1.04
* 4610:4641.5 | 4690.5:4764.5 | 1.03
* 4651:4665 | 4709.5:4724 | 1.04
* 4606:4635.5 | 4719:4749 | 1.03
